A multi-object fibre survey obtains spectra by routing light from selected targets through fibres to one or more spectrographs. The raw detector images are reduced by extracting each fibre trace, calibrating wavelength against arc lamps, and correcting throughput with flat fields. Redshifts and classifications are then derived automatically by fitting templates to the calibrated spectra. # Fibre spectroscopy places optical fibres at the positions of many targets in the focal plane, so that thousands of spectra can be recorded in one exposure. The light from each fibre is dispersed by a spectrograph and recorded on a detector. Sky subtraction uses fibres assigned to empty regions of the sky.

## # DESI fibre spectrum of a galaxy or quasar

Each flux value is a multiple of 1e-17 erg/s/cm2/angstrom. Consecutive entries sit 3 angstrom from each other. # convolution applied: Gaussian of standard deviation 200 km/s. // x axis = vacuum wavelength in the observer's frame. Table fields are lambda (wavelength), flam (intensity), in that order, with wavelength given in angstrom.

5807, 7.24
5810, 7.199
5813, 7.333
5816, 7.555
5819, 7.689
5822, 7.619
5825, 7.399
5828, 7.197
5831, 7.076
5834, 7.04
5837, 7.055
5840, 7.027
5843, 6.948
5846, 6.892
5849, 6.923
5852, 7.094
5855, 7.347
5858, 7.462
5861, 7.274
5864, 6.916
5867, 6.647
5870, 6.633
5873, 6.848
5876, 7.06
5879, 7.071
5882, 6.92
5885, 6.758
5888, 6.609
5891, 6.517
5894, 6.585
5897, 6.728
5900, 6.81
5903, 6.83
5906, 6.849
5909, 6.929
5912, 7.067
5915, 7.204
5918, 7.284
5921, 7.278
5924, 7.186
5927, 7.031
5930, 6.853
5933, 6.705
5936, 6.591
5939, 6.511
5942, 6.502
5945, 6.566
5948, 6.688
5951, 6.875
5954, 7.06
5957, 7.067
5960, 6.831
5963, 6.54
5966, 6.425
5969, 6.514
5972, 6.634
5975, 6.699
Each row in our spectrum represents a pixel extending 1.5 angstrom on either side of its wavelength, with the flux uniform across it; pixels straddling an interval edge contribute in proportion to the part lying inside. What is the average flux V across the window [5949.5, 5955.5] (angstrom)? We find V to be 6.97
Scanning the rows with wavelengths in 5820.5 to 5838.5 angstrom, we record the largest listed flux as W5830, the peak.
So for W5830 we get 7.619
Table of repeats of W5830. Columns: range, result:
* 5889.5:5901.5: 6.81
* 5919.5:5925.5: 7.278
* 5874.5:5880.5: 7.071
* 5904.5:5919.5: 7.284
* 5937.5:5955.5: 7.06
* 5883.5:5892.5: 6.758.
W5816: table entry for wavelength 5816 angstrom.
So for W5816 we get 7.555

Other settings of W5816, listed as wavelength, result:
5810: 7.199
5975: 6.699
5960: 6.831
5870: 6.633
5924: 7.186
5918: 7.284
